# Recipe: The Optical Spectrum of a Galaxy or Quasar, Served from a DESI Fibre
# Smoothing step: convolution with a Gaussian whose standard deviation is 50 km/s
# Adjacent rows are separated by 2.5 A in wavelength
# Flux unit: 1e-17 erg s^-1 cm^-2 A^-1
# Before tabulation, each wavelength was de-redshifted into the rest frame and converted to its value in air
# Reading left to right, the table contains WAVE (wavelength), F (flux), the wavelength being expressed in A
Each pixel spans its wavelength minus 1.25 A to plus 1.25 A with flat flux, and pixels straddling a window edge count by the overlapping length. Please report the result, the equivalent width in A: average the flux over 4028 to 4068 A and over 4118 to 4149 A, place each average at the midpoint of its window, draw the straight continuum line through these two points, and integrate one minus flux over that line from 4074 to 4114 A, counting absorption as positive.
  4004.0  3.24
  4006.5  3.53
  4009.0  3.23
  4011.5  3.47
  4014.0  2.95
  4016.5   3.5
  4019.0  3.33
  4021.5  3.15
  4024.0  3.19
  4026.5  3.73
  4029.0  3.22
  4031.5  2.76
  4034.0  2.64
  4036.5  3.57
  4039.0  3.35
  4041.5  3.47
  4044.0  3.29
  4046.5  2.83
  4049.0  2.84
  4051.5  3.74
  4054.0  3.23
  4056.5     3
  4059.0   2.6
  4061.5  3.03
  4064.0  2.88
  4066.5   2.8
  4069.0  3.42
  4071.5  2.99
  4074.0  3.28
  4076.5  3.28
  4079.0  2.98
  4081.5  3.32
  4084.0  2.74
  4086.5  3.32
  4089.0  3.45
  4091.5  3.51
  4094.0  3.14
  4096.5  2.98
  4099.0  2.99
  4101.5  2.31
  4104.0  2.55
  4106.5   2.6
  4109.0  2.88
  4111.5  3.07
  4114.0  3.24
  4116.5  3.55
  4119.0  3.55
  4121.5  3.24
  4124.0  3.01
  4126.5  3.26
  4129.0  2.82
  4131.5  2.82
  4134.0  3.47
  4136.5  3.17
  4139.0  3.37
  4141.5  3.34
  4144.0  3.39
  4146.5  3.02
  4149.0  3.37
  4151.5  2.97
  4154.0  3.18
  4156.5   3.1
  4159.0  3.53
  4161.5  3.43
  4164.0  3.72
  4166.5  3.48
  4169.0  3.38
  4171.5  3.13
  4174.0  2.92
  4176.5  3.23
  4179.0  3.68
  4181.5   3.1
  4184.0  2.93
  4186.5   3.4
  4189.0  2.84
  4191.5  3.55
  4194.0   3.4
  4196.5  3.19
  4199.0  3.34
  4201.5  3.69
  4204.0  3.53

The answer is 1.6 A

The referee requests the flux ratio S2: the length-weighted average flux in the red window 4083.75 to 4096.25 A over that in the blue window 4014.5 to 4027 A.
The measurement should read 0.98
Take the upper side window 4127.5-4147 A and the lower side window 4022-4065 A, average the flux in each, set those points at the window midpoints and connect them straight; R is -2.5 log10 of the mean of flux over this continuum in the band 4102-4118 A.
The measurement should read 0.07 mag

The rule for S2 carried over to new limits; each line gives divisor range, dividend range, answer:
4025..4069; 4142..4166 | 1.06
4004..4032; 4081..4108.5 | 0.91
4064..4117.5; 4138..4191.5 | 1.07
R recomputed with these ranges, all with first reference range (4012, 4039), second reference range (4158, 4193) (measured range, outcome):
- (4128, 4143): 0.04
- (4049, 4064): 0.05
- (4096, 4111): 0.20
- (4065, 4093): 0.02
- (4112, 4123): -0.03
